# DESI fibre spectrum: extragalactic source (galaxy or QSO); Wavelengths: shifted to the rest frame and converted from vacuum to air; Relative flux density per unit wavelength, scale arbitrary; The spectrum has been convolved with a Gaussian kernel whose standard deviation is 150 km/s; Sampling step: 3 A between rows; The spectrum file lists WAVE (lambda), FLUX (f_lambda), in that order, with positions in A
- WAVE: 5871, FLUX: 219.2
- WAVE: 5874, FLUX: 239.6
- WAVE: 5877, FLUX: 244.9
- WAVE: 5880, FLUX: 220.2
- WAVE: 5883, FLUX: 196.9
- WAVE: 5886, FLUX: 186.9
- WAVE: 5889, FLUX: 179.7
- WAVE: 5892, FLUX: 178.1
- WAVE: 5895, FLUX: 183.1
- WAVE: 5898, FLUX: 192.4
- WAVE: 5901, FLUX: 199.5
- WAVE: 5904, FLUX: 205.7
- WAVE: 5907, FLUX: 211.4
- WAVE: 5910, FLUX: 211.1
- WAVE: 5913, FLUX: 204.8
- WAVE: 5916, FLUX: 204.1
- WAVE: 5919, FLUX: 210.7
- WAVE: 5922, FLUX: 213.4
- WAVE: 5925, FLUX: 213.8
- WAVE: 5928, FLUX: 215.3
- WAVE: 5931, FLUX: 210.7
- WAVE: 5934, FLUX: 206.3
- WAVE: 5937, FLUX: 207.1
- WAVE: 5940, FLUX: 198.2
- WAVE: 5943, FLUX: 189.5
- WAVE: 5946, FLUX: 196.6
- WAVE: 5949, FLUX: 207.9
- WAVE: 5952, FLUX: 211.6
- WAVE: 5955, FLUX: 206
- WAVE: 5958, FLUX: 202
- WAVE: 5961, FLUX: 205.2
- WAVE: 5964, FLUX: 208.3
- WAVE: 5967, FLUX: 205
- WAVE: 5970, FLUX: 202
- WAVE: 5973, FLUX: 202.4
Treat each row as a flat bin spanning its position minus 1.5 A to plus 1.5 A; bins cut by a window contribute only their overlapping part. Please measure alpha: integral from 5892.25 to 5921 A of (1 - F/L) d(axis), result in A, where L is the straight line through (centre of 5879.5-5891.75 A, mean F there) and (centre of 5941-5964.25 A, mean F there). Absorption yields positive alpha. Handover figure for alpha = -0.9 A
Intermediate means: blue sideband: 192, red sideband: 203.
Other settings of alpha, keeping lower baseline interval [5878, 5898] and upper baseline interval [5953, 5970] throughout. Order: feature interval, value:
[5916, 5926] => -0.7 A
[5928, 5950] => -0.2 A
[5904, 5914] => -0.7 A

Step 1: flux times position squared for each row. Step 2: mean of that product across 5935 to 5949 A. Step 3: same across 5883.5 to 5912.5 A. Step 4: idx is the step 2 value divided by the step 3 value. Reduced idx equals 1.04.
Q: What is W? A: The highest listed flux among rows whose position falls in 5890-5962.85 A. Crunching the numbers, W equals 215.3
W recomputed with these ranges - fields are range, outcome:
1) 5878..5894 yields 220.2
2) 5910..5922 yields 213.4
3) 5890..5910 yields 211.4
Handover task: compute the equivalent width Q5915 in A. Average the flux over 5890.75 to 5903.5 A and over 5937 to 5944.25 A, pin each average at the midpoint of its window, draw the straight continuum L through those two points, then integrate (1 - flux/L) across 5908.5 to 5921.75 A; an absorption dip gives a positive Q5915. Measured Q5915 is -1.07 A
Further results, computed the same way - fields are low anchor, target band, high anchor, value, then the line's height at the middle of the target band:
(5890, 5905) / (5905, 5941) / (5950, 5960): -2.05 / 198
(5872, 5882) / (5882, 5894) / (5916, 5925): 2.23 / 227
